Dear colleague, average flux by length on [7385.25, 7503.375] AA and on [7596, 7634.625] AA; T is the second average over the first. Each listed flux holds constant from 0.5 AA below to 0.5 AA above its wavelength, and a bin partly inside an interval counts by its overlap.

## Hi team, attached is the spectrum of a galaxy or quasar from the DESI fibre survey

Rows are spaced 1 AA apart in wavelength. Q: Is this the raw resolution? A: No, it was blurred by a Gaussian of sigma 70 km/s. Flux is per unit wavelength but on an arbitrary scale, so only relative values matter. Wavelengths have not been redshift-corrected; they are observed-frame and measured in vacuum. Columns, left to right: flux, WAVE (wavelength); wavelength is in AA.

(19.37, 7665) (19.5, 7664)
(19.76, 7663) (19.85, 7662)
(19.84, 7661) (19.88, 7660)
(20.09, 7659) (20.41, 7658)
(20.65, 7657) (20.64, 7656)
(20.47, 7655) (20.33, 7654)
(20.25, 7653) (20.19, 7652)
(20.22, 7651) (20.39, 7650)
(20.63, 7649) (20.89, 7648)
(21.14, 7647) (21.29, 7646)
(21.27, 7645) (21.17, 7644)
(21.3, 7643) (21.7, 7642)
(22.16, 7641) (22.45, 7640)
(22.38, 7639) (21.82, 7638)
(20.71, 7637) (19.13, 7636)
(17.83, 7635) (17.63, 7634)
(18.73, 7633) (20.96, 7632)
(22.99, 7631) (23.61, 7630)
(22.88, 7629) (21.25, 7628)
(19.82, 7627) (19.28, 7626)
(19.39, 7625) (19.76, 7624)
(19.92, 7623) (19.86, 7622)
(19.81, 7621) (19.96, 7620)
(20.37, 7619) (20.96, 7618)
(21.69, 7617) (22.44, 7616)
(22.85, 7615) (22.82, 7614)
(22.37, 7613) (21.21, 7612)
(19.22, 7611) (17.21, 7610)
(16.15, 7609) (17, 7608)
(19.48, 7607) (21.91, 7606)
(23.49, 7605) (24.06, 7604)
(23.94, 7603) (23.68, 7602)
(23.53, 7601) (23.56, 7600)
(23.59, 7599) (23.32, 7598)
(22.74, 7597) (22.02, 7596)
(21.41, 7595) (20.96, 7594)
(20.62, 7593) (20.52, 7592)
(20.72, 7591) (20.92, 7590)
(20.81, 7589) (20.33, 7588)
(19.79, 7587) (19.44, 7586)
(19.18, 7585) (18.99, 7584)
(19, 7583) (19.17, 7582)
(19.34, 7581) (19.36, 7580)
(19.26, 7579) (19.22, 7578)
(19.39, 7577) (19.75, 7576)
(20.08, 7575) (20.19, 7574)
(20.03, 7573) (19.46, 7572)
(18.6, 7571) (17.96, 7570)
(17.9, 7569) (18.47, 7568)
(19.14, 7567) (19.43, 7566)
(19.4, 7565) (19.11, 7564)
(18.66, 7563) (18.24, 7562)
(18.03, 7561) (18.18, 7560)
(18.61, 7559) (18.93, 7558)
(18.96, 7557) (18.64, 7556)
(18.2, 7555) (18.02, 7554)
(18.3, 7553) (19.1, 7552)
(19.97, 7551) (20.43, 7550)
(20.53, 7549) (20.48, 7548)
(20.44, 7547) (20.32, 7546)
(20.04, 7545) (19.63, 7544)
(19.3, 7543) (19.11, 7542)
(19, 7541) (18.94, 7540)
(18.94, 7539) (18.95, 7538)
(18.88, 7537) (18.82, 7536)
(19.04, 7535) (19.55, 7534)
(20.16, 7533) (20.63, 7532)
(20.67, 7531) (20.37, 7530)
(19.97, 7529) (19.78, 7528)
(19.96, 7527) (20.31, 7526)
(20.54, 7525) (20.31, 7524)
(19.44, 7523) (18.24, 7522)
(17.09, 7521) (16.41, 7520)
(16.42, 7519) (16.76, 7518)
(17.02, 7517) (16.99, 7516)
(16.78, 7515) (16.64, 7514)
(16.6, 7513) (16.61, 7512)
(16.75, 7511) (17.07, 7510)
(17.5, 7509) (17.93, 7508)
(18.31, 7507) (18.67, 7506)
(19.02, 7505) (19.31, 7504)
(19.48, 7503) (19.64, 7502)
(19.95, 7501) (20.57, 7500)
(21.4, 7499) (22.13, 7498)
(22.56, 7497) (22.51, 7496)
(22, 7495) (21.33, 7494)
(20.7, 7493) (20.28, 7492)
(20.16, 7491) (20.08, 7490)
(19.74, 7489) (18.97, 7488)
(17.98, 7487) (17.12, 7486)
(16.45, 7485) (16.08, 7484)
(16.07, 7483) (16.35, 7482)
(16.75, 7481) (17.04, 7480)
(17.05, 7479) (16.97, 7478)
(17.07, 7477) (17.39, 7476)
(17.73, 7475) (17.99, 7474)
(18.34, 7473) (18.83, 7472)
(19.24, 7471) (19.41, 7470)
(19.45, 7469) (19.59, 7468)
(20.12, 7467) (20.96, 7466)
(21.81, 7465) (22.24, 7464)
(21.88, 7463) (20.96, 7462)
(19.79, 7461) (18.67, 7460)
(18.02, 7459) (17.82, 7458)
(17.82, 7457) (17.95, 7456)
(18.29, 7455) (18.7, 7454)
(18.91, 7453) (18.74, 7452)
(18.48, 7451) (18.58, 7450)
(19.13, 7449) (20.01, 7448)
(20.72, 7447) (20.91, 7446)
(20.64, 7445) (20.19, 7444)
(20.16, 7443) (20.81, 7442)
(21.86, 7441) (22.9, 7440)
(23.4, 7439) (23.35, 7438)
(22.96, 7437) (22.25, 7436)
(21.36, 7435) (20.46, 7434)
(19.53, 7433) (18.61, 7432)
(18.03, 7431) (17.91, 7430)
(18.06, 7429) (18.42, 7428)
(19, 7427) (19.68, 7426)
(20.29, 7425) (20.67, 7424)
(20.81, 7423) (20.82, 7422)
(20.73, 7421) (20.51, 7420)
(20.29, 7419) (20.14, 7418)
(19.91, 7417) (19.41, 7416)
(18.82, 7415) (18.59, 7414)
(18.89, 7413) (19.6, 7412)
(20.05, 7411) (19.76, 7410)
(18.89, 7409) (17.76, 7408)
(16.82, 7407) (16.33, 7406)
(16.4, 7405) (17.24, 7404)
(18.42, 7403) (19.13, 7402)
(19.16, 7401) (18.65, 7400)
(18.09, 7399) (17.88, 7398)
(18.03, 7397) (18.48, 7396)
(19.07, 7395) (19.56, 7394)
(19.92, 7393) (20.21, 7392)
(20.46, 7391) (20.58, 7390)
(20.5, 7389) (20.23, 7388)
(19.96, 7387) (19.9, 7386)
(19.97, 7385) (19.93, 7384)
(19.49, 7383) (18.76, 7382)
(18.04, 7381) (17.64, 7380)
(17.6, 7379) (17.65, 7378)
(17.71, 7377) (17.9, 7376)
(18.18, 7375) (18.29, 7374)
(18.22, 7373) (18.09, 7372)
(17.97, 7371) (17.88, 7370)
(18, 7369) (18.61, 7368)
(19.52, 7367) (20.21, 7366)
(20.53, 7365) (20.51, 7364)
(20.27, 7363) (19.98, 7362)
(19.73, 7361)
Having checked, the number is 1.09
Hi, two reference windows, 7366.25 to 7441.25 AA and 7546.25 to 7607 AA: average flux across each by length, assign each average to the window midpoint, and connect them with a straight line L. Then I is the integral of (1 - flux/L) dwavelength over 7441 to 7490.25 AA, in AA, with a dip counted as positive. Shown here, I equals 1.8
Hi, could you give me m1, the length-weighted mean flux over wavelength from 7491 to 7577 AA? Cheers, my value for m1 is 19.2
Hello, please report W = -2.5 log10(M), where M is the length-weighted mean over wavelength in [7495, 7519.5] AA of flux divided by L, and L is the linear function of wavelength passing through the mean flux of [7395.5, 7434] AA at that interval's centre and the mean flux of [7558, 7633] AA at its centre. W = 0.06 mag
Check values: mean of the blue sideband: 19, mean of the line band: 18.7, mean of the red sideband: 20.4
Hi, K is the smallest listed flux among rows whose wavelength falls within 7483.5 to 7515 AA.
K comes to 16.08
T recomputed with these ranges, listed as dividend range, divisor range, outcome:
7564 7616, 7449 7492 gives 1.10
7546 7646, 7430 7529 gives 1.06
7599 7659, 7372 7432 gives 1.10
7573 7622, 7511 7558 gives 1.10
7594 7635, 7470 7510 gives 1.12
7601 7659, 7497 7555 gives 1.09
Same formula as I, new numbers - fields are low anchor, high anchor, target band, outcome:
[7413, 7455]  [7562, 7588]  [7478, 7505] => 0.7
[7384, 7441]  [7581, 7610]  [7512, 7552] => 2.9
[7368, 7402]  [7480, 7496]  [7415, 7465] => -3.3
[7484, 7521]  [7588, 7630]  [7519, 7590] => 2.3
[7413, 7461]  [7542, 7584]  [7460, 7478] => 0.2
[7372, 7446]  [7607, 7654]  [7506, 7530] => 2.4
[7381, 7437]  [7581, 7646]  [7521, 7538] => 0.5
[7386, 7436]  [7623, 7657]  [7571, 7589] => 0.7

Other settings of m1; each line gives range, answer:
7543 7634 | 20.2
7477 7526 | 18.5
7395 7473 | 19.6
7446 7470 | 19.5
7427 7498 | 19.5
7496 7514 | 19.1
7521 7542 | 19.6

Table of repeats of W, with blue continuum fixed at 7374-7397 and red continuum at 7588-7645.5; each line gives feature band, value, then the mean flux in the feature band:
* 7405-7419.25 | 0.030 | 18.8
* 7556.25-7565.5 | 0.108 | 18.7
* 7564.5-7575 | 0.087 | 19.1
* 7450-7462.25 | 0.062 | 18.6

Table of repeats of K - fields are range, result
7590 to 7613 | 16.15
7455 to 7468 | 17.82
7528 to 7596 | 17.9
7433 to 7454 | 18.48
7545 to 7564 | 18.02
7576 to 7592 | 18.99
